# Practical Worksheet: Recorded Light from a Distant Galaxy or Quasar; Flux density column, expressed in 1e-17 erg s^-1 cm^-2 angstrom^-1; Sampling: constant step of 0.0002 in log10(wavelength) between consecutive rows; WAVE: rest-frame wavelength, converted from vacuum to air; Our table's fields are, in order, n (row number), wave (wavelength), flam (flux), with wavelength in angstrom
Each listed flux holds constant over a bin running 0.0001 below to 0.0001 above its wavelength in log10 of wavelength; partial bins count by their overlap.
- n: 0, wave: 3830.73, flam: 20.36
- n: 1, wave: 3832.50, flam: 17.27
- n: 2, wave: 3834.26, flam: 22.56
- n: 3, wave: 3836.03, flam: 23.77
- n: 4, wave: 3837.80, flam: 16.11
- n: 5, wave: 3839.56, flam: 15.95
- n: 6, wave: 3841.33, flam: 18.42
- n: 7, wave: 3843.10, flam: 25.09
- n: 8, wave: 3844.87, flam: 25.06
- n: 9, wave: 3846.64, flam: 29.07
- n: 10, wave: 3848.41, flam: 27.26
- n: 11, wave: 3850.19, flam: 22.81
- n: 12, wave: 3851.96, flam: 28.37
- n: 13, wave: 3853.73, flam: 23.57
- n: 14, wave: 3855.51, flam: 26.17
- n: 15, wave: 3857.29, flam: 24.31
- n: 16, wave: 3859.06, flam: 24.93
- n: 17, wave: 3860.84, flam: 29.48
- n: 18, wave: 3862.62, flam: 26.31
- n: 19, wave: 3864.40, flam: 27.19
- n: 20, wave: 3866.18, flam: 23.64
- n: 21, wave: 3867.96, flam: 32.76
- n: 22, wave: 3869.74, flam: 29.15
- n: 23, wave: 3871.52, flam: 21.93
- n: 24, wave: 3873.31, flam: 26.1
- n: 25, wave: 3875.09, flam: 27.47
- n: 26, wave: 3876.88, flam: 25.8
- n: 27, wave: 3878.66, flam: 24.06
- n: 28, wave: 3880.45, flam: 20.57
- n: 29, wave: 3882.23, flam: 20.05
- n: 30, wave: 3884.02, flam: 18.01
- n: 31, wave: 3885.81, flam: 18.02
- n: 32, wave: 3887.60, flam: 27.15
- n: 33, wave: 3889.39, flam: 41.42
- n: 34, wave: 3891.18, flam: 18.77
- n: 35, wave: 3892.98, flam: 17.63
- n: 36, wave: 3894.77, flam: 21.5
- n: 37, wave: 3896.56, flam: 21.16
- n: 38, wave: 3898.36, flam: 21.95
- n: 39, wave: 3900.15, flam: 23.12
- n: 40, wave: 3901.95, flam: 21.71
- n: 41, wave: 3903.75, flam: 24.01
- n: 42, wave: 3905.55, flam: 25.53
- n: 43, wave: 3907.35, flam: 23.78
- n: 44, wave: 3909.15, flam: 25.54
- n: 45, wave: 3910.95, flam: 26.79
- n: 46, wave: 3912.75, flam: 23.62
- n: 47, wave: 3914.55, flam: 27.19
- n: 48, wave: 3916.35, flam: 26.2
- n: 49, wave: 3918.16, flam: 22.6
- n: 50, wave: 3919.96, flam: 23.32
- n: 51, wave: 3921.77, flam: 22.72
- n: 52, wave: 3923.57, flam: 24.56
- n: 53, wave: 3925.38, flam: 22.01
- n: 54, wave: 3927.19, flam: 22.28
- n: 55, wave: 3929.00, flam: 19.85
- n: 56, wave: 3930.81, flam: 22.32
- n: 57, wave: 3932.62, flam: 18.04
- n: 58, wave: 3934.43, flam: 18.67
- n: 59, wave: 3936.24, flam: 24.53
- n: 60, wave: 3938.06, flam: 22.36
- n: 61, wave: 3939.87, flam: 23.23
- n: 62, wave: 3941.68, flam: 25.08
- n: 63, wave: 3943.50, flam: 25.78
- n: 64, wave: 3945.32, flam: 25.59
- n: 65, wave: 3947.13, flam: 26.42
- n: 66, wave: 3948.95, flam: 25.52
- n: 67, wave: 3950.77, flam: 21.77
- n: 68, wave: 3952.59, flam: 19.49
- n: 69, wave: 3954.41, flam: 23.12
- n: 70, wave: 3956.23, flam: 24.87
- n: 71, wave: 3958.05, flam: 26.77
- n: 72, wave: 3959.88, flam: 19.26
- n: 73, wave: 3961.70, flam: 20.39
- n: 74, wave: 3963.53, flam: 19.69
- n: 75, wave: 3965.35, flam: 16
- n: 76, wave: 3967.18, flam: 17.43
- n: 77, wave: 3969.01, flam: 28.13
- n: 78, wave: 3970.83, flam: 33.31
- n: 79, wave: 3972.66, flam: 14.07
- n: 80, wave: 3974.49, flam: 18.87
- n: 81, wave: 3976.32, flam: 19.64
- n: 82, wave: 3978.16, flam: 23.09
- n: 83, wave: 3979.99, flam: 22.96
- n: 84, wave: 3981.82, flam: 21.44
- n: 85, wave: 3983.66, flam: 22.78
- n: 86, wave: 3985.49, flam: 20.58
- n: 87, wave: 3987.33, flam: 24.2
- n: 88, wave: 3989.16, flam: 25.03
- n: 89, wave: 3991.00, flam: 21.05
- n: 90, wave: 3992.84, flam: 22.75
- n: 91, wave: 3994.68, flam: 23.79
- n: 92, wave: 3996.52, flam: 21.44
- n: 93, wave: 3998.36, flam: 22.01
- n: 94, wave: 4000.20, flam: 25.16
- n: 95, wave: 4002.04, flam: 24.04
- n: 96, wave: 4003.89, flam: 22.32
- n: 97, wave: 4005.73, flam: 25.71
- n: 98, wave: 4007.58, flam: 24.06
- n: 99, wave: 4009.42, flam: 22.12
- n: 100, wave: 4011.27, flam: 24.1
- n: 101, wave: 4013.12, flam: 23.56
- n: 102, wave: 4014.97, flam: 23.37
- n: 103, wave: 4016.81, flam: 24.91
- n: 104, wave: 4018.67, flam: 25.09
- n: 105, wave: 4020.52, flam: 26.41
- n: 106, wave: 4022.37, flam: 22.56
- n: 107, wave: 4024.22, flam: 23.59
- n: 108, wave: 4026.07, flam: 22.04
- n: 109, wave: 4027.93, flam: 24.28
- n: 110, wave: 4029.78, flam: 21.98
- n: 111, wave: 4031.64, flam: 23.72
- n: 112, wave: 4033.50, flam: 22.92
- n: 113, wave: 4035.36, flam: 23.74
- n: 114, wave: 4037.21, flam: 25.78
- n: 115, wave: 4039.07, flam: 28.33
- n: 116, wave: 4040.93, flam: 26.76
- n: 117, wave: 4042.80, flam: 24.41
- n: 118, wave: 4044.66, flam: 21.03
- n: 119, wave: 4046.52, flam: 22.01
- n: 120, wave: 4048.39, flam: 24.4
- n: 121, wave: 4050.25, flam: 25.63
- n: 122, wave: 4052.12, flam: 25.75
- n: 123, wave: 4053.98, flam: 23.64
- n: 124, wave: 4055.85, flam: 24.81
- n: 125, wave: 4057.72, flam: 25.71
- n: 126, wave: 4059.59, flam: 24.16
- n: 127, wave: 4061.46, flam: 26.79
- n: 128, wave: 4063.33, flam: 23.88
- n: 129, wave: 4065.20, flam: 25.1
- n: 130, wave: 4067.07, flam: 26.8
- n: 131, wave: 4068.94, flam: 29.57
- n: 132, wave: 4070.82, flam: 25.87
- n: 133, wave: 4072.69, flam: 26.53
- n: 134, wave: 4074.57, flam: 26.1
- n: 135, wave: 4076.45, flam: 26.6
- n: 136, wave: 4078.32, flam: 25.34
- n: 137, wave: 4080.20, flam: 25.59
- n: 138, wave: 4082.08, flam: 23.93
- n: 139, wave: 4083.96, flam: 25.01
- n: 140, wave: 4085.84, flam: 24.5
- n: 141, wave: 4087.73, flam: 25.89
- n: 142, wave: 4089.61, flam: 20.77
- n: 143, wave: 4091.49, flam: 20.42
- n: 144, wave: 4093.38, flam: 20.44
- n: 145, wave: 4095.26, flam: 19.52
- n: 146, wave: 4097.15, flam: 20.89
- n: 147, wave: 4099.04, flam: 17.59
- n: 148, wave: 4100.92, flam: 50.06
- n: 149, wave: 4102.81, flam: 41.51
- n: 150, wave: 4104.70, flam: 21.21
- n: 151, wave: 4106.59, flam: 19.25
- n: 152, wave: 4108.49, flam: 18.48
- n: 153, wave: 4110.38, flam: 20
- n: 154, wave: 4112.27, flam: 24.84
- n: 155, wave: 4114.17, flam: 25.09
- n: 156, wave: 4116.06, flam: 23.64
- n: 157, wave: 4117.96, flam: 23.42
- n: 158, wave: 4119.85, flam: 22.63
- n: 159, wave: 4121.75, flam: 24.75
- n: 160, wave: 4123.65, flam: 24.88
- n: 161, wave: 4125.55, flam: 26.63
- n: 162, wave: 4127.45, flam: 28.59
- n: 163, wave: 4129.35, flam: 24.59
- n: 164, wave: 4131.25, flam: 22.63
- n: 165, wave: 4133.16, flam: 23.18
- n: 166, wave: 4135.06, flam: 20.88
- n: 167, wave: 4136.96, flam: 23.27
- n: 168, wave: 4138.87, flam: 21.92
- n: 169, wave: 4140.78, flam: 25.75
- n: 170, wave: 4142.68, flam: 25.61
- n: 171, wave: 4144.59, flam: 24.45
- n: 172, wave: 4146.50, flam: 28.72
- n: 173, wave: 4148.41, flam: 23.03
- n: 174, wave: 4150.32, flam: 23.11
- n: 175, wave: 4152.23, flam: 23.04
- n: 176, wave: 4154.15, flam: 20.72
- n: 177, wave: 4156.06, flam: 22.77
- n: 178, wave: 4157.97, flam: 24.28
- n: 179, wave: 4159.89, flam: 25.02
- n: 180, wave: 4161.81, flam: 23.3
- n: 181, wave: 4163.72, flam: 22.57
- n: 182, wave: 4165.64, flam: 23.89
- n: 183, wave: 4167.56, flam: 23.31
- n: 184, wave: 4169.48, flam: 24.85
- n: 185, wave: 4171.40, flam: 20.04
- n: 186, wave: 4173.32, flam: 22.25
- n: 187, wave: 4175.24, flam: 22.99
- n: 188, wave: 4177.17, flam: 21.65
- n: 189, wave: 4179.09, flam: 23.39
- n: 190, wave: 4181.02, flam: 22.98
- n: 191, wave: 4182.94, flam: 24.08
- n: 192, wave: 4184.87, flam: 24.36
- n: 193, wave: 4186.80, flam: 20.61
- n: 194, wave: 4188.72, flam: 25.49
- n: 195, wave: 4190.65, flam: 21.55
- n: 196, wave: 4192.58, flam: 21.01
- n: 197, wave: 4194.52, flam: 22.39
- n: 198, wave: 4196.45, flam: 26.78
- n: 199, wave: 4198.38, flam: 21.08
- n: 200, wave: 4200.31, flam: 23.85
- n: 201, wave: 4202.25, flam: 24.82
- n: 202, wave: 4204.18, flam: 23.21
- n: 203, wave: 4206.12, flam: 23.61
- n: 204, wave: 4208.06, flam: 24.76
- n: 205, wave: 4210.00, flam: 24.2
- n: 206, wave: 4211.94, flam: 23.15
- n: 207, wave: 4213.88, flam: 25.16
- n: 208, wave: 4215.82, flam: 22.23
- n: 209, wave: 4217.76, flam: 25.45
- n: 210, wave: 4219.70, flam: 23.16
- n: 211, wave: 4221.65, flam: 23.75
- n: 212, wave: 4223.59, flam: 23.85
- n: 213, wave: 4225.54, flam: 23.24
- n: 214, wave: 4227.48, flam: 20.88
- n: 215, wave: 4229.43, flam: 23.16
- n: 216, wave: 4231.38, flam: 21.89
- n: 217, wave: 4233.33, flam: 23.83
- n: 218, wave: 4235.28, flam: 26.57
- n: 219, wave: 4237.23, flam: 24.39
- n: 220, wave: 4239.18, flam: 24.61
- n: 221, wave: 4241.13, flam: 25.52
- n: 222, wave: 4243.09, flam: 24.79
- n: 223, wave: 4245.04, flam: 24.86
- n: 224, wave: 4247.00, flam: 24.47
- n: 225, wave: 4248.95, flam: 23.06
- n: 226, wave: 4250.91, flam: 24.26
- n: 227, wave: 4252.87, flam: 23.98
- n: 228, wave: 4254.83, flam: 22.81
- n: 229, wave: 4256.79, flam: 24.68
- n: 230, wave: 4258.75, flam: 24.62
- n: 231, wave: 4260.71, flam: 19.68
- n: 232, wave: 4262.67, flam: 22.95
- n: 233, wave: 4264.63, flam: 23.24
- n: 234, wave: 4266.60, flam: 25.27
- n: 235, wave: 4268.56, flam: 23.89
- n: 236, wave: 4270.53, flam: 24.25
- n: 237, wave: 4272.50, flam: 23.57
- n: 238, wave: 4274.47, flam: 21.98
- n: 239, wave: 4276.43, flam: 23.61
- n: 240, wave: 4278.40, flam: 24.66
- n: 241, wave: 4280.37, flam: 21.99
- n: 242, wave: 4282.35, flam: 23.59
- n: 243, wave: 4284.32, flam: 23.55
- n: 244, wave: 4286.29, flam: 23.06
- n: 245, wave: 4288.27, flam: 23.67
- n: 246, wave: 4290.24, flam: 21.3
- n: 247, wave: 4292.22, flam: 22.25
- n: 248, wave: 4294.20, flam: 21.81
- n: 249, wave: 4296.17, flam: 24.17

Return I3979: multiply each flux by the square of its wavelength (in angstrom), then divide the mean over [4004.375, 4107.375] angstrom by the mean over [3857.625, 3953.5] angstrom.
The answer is 1.12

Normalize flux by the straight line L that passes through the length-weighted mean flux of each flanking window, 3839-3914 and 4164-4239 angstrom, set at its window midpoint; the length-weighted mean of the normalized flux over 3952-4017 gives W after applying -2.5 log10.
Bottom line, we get 0.07 mag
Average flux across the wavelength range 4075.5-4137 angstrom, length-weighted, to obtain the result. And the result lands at 24.4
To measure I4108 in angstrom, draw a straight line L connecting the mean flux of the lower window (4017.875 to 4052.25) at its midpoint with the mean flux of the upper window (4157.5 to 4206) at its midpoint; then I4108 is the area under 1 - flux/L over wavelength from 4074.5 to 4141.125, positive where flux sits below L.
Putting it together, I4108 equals -2.0 angstrom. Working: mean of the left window 24.2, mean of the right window 23.2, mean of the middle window 24.4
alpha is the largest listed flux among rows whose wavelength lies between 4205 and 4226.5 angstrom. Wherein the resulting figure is 25.45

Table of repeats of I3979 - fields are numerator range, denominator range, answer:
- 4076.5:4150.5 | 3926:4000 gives 1.18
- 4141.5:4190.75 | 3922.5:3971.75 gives 1.14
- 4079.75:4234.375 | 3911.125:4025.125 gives 1.13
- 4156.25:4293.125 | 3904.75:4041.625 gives 1.14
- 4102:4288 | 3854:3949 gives 1.14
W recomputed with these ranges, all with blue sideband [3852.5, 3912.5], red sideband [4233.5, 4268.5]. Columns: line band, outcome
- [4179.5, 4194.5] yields 0.06 mag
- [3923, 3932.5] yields 0.13 mag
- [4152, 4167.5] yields 0.05 mag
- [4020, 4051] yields 0.01 mag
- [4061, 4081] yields -0.08 mag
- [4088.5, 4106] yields -0.06 mag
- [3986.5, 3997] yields 0.06 mag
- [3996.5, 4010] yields 0.04 mag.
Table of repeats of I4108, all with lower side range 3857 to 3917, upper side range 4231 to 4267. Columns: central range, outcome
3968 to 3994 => 1.9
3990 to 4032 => 1.6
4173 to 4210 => 1.3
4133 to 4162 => 0.5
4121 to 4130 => -0.7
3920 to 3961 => 2.7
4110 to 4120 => 0.3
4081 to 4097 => 1.2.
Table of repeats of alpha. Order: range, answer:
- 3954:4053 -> 33.31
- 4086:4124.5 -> 50.06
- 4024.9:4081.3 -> 29.57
